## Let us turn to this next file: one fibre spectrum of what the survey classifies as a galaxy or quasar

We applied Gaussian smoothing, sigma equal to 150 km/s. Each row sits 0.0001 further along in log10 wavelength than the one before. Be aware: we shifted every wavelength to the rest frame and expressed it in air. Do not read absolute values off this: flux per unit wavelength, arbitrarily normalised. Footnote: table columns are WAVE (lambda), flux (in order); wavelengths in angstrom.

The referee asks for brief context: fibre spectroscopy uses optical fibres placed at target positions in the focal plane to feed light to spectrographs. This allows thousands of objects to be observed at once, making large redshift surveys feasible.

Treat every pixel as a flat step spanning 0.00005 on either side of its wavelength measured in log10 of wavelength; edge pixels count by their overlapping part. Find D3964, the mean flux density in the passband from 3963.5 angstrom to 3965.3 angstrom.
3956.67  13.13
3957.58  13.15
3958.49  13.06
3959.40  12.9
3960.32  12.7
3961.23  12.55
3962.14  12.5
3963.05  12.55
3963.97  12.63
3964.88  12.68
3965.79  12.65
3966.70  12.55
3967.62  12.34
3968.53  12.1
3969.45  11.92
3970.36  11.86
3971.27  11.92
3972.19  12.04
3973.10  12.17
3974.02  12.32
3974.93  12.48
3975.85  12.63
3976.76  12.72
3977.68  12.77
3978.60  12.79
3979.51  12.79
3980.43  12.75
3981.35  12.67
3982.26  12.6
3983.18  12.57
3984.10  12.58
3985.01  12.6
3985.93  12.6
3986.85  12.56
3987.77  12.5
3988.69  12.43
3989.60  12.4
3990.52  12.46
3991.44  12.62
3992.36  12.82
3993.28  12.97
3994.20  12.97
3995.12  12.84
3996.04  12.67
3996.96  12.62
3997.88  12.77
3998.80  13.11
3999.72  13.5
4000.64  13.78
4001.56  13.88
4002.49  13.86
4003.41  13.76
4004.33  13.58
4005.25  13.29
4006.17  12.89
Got 12.6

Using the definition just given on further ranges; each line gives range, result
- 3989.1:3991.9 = 12.5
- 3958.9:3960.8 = 12.8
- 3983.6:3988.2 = 12.6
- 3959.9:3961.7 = 12.7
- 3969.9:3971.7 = 11.9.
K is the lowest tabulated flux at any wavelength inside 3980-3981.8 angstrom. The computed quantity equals 12.67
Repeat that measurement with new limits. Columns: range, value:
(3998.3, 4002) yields 13.11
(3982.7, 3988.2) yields 12.5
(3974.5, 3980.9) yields 12.48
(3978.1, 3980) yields 12.79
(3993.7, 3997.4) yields 12.62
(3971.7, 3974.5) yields 12.04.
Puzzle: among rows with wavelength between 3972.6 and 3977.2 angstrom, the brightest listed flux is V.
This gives 12.72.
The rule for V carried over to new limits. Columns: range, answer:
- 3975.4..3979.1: 12.79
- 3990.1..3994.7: 12.97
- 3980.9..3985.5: 12.67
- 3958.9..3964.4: 12.9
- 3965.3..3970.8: 12.65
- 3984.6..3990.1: 12.6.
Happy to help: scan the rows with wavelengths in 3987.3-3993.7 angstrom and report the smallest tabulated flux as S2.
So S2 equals 12.4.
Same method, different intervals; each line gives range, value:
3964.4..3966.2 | 12.65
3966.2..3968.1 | 12.34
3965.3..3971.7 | 11.86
